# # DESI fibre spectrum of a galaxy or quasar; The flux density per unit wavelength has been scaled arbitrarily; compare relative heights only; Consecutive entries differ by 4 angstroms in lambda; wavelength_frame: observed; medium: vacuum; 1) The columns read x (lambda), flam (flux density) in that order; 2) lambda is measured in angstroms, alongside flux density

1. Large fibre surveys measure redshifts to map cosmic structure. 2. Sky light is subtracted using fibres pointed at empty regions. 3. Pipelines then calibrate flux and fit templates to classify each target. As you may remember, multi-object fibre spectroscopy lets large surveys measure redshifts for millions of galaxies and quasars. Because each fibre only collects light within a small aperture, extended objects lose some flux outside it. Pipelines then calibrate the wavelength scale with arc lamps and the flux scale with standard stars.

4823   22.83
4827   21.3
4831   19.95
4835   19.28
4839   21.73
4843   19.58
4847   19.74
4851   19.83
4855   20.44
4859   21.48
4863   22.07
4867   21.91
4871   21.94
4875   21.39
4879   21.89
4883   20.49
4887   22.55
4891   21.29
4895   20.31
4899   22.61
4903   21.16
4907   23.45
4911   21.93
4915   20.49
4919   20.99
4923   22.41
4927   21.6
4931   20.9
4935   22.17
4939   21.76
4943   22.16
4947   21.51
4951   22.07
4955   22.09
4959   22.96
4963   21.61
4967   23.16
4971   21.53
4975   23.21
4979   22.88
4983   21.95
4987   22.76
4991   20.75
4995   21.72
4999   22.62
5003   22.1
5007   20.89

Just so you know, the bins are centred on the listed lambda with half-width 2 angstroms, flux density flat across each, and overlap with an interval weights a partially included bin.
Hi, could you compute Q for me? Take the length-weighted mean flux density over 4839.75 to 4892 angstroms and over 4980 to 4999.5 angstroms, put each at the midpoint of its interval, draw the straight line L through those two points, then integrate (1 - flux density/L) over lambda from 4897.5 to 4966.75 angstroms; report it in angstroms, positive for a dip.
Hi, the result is -1.1 angstroms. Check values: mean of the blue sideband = 21.1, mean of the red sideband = 22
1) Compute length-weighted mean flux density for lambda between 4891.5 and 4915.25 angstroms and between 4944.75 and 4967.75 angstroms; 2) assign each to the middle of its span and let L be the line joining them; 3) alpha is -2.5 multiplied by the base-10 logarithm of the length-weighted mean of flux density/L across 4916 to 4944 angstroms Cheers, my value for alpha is 0.015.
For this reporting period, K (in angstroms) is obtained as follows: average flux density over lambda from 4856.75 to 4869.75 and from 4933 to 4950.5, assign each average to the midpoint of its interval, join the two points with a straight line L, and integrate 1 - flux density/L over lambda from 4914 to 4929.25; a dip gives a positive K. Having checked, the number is 0.3 angstroms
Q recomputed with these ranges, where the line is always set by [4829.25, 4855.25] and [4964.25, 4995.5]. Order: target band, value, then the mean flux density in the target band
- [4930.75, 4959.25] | -0.3 angstroms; 22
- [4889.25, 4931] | -0.9 angstroms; 21.6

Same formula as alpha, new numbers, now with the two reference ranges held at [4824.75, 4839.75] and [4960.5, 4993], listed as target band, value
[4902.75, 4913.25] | -0.044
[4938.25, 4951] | 0.000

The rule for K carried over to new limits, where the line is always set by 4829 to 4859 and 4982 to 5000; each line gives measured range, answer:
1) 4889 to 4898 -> -0.10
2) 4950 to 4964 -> -0.46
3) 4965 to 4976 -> -0.46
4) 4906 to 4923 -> -0.55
